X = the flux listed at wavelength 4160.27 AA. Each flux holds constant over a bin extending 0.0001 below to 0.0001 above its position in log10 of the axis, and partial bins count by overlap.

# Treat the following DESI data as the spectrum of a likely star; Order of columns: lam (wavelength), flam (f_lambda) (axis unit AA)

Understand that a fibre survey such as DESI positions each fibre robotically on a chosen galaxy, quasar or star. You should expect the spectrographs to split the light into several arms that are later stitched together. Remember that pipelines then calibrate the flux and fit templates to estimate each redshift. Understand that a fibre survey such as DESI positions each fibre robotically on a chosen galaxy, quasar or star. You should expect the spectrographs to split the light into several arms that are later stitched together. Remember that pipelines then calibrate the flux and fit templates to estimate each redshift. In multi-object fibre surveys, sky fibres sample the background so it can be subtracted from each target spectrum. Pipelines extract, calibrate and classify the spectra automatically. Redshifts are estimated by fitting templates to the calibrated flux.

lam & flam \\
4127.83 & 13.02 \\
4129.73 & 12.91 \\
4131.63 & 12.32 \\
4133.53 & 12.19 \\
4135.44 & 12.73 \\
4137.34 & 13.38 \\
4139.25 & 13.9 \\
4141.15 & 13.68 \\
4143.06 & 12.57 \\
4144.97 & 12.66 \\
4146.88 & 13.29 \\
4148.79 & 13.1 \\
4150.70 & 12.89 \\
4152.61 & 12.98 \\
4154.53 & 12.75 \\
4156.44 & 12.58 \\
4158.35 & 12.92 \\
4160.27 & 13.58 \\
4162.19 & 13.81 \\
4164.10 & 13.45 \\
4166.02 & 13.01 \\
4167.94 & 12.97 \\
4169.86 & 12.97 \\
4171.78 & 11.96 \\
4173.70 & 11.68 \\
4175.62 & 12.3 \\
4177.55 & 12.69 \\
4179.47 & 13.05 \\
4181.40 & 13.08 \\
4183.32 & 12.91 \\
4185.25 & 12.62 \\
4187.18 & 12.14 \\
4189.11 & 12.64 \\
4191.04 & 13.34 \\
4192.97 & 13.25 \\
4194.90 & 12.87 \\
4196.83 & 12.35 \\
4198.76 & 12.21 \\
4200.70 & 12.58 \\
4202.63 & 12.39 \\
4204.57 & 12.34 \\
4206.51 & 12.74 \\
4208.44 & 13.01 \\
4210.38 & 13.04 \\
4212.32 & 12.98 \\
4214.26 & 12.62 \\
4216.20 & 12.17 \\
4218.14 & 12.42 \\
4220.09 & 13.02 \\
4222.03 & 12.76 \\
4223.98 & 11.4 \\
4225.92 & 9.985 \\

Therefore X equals 13.58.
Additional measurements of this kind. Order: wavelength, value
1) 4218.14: 12.42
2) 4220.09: 13.02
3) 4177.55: 12.69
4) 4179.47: 13.05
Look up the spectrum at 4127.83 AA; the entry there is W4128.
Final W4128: 13.02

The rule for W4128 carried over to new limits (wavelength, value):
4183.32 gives 12.91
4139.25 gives 13.9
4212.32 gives 12.98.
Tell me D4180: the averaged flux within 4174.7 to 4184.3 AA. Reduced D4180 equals 12.8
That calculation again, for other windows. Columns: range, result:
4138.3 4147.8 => 13.2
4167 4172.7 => 12.6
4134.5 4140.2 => 13.3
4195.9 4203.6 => 12.4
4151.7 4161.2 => 13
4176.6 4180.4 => 12.9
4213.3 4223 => 12.6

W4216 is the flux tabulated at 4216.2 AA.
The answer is 12.17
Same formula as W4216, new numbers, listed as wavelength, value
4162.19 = 13.81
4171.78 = 11.96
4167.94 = 12.97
